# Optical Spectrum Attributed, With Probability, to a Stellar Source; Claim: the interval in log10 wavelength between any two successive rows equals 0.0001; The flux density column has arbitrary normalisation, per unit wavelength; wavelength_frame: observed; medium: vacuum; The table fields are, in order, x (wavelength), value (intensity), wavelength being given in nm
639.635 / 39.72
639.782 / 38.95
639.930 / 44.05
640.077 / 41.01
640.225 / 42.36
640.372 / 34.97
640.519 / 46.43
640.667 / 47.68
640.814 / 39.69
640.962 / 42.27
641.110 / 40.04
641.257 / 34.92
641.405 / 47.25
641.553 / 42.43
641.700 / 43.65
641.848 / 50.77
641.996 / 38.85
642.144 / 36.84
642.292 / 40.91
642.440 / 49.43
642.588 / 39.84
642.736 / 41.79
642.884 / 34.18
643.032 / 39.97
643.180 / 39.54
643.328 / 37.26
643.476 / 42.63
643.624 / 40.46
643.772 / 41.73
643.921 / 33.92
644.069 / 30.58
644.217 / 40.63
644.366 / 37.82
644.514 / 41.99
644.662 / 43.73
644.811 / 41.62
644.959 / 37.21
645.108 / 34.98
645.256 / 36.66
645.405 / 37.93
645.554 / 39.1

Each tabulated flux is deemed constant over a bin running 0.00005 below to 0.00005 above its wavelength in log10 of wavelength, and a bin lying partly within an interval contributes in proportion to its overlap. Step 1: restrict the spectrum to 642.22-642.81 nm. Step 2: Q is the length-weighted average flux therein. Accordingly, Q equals 43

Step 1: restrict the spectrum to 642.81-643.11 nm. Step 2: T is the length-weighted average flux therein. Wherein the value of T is 37.1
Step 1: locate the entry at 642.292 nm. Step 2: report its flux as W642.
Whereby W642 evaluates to 40.91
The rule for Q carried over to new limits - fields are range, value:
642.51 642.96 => 38.7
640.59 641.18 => 42.4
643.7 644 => 37.6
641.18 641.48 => 41.1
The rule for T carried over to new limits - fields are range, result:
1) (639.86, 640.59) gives 41.8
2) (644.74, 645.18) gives 37.9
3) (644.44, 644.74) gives 42.9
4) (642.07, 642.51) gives 42.3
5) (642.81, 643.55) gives 38.7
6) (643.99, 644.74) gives 38.9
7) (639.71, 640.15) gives 41.3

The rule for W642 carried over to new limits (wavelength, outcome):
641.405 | 47.25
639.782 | 38.95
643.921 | 33.92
